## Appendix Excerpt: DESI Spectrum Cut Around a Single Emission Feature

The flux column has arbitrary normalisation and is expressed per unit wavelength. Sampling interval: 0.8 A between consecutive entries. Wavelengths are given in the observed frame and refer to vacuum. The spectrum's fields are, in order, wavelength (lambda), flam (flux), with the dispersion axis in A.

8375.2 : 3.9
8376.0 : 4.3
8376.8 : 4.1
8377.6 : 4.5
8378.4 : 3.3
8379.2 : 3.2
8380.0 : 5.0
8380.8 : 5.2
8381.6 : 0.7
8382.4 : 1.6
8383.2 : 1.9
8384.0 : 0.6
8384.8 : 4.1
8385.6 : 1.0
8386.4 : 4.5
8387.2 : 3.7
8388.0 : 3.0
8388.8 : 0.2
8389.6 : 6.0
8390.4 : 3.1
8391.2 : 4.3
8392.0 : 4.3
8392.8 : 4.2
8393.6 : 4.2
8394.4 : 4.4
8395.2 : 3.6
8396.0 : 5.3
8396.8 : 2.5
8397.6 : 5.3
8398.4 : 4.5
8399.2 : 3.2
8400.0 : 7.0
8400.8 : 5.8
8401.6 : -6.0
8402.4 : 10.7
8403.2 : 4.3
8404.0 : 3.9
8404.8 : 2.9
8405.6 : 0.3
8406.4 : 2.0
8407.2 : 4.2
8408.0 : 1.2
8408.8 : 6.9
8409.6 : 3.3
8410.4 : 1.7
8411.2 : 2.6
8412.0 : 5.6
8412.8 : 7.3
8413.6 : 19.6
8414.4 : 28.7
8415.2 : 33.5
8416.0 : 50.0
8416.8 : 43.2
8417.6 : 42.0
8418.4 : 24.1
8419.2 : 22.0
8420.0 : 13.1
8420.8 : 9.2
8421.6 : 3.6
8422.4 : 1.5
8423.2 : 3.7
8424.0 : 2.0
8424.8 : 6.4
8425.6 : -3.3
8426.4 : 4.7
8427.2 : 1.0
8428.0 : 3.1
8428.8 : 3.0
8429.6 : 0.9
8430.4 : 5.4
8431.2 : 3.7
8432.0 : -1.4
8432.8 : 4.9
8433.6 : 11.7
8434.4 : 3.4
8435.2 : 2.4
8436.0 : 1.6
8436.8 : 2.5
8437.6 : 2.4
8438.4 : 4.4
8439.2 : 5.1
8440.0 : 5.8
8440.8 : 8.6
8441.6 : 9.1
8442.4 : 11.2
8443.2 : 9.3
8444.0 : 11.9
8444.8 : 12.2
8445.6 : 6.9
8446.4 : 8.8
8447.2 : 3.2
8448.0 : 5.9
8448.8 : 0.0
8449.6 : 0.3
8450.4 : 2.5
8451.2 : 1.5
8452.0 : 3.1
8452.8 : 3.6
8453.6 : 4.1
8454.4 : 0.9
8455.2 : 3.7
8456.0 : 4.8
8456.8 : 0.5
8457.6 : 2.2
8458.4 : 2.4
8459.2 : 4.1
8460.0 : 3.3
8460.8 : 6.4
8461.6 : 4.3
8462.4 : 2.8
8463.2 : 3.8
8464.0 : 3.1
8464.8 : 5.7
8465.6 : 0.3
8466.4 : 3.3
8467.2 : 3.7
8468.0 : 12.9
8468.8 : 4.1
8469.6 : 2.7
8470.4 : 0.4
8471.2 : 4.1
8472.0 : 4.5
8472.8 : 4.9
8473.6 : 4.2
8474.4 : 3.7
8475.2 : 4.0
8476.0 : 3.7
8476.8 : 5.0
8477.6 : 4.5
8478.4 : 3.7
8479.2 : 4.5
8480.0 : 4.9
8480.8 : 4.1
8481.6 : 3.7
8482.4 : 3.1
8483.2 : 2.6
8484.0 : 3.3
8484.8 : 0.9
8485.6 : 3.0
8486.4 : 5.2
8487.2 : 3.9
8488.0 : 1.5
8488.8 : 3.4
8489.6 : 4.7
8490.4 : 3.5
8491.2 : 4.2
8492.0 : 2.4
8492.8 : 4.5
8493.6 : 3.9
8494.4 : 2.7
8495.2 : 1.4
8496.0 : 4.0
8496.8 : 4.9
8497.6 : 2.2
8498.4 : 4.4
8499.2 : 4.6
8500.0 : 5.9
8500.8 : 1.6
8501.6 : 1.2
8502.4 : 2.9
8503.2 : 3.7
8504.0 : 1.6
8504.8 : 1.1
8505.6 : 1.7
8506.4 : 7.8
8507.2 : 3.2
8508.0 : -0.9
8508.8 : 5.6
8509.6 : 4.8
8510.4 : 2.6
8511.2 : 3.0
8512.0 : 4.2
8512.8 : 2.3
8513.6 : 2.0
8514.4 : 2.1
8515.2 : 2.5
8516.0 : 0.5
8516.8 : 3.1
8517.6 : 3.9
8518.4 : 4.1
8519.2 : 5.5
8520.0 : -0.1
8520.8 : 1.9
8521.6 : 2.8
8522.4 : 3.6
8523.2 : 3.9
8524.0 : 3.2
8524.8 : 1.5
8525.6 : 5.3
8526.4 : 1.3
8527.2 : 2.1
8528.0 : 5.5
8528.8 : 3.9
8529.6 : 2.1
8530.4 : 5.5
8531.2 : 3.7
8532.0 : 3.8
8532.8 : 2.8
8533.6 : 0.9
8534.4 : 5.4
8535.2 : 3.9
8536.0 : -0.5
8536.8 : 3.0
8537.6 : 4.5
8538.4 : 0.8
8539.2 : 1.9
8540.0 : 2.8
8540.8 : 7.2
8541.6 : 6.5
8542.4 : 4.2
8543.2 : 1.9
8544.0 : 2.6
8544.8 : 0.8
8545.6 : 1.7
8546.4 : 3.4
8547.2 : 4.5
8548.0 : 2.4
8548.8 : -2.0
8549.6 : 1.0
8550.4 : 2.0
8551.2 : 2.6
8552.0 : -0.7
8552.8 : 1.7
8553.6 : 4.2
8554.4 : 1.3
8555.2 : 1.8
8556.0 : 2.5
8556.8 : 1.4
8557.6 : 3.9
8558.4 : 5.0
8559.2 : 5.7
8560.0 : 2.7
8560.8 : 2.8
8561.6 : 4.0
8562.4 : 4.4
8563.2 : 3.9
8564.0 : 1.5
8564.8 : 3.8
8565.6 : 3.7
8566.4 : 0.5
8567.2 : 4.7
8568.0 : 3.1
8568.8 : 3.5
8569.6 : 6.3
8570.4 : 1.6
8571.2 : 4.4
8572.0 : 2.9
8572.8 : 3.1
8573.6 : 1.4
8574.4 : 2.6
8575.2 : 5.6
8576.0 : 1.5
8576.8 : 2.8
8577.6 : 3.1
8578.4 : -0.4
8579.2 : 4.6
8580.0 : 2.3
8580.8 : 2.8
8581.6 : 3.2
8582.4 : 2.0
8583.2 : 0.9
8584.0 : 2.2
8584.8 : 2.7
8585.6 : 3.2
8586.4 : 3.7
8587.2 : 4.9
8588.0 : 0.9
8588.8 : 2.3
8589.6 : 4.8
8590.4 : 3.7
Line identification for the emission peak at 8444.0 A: [N II]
